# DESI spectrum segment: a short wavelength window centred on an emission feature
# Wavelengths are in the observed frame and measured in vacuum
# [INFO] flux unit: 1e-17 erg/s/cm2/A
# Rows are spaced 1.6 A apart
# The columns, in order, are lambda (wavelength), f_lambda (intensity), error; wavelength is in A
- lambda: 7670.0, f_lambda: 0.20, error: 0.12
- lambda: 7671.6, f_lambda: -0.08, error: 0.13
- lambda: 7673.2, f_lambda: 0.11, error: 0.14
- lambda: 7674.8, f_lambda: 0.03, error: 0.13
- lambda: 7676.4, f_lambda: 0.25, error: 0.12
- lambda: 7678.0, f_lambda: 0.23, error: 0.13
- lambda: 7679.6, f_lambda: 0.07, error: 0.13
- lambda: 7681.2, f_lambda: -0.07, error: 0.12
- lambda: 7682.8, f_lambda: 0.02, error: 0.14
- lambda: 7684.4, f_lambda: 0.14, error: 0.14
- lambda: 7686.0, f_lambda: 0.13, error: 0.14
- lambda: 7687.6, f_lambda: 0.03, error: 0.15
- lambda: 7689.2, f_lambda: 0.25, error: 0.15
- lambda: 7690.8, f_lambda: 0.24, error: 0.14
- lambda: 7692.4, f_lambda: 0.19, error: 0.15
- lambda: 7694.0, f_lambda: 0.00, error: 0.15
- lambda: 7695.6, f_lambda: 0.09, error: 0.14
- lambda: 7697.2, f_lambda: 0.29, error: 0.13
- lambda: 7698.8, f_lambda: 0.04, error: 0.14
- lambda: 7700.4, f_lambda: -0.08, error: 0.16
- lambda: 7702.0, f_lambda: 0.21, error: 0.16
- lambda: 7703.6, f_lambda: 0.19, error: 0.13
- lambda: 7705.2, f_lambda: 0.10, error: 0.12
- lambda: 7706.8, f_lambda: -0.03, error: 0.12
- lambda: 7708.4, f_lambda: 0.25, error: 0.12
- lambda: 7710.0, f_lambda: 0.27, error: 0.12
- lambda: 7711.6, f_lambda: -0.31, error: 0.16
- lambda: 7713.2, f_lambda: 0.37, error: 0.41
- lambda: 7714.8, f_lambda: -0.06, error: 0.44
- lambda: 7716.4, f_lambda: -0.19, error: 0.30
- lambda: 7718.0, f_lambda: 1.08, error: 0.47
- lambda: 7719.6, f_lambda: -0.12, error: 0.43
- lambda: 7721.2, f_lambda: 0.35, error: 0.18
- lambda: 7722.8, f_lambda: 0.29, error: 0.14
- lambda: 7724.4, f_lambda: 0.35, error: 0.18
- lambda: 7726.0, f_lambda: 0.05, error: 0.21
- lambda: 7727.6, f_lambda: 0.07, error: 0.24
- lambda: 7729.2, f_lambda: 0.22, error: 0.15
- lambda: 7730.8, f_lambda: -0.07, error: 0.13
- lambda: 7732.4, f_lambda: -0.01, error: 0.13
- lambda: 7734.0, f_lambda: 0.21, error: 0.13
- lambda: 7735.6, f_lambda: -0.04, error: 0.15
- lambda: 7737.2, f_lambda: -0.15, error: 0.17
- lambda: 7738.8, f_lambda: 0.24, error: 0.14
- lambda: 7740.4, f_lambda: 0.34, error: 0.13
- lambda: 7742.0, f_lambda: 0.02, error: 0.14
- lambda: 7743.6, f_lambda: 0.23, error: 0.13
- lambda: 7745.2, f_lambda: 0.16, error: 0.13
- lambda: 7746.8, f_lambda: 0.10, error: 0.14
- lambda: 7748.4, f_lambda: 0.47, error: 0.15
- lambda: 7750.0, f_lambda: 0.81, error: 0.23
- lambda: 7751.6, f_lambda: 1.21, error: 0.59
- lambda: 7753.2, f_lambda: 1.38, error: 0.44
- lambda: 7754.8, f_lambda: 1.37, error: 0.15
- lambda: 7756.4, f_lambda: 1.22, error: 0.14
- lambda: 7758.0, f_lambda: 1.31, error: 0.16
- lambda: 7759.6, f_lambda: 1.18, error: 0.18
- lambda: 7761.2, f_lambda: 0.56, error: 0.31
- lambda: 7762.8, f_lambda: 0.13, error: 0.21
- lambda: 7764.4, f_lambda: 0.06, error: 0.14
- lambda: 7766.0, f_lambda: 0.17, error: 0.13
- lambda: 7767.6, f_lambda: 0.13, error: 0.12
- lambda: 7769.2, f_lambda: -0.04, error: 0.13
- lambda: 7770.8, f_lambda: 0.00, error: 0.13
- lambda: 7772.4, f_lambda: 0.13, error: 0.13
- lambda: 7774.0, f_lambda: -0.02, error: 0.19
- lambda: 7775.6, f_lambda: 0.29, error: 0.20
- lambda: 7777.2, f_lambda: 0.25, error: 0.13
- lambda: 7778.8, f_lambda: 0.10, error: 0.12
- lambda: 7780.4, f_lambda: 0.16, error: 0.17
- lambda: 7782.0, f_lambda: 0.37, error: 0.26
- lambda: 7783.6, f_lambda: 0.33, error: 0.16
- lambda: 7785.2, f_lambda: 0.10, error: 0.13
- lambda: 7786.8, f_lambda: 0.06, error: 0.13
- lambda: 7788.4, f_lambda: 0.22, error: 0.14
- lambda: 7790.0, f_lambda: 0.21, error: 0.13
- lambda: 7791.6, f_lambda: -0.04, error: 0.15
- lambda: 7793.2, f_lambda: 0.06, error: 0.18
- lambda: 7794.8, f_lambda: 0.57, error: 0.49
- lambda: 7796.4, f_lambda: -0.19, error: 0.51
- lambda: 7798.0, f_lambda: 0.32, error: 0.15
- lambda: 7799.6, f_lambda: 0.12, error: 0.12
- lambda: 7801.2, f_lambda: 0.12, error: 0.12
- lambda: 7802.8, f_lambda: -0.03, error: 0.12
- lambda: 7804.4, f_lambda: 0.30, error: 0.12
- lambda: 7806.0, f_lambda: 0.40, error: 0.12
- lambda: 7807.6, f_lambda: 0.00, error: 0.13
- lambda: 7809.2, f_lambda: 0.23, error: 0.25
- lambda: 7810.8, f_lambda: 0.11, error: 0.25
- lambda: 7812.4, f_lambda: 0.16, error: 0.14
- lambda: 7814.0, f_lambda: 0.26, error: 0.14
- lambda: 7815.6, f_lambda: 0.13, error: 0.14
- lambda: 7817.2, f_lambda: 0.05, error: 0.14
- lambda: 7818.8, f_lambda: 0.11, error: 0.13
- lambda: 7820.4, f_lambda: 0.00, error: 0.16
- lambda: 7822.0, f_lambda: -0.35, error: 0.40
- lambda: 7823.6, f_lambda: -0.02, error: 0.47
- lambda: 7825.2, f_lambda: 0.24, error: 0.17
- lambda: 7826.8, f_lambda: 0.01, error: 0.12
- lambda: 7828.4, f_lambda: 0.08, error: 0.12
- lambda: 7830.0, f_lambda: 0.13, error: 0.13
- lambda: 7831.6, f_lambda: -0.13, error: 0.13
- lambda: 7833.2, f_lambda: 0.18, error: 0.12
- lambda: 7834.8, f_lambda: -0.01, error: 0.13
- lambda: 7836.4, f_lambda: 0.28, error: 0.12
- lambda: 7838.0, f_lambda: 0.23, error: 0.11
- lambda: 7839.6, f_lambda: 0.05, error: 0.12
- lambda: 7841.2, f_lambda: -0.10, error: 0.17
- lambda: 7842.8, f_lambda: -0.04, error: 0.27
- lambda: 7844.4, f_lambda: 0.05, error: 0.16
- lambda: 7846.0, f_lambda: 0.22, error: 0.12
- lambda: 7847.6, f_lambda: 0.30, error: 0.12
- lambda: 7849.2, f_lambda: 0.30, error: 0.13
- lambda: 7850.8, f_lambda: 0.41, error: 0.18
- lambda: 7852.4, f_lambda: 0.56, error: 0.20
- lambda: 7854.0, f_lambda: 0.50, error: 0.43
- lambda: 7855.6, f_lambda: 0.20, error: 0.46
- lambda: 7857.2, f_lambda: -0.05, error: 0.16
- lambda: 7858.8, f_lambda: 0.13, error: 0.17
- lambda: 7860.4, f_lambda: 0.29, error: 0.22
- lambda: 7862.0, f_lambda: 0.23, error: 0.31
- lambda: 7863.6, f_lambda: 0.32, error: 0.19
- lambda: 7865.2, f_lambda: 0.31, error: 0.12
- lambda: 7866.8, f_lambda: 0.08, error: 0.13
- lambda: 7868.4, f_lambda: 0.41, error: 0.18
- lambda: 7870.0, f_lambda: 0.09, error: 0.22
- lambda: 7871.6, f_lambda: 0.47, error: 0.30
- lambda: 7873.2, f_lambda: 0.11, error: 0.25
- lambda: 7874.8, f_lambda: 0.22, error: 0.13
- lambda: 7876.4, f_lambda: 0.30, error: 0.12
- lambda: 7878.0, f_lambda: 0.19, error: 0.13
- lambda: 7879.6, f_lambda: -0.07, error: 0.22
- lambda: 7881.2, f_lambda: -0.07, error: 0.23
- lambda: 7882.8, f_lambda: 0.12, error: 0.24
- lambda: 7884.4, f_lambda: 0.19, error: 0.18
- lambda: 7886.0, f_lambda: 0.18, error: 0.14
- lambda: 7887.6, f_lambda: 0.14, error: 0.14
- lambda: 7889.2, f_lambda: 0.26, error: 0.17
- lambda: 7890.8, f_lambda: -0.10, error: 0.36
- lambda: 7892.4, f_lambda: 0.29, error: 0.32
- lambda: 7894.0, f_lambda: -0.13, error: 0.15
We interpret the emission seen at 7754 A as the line [O II]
